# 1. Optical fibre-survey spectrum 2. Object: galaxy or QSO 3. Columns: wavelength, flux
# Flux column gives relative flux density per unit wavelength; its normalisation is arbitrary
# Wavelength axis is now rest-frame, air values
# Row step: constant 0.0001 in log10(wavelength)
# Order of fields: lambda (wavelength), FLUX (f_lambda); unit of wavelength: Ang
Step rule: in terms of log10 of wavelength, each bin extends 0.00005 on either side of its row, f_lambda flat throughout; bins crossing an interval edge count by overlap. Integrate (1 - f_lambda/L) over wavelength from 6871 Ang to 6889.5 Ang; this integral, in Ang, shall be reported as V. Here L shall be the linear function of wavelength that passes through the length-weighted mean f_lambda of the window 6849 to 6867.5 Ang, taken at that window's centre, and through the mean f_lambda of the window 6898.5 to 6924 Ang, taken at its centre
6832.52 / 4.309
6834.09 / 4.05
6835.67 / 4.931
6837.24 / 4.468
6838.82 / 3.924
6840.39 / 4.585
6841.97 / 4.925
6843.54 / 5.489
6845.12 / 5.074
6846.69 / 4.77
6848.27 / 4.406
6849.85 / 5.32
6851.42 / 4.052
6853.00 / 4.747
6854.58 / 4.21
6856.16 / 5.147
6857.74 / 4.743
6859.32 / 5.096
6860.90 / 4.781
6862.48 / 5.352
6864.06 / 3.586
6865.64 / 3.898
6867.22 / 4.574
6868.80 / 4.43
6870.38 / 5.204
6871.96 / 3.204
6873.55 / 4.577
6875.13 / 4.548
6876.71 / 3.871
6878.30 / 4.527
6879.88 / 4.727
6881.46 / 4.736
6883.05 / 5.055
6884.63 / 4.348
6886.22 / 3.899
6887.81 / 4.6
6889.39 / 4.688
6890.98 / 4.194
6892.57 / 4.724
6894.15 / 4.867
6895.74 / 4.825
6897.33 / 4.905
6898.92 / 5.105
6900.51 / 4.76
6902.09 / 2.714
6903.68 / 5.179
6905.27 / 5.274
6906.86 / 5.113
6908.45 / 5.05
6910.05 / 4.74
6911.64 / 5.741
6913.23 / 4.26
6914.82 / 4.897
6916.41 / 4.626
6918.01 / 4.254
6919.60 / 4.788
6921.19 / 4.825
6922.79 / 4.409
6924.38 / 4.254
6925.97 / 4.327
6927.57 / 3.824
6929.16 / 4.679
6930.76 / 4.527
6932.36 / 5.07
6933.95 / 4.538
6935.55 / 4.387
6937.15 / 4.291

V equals 1.1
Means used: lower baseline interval 4.63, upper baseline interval 4.72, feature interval 4.4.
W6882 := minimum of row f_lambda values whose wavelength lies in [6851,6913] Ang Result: 2.714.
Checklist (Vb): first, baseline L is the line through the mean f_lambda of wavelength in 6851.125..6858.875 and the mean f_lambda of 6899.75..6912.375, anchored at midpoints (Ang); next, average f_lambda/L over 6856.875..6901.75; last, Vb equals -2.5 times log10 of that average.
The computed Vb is 0.04 mag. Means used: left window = 4.63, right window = 4.82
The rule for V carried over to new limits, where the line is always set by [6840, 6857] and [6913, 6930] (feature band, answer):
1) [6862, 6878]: 1.3 Ang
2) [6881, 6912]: -0.9 Ang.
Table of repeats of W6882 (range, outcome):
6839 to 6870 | 3.586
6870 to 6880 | 3.204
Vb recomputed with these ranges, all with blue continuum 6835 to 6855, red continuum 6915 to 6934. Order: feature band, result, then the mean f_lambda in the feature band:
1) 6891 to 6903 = 0.01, 4.54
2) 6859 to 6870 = 0.03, 4.53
